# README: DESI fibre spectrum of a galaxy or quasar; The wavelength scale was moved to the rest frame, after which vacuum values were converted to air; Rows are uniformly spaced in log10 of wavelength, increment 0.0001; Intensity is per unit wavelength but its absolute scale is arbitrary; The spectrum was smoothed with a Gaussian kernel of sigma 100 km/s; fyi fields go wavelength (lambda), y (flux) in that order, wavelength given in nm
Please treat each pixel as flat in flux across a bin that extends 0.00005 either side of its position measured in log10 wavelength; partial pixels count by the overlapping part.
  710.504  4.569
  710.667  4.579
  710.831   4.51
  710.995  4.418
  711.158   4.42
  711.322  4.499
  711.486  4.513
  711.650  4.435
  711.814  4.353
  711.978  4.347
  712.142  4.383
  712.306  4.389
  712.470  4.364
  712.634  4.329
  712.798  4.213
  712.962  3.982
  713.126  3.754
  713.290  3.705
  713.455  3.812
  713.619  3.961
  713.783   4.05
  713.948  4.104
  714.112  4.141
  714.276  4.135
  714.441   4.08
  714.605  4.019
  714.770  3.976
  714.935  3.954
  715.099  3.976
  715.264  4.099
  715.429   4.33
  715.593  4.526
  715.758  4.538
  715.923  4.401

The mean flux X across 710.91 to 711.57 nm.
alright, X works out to 4.46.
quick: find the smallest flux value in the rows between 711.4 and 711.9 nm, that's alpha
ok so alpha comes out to 4.353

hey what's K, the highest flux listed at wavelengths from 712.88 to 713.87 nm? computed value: 4.05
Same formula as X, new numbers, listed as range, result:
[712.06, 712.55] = 4.38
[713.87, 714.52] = 4.12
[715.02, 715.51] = 4.13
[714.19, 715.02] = 4.03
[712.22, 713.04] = 4.26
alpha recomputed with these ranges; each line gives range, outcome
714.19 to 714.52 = 4.08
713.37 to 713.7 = 3.812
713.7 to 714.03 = 4.05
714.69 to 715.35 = 3.954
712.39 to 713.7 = 3.705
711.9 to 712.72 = 4.329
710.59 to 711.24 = 4.418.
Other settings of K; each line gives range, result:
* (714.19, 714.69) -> 4.135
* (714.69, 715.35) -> 4.099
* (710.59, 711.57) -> 4.579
